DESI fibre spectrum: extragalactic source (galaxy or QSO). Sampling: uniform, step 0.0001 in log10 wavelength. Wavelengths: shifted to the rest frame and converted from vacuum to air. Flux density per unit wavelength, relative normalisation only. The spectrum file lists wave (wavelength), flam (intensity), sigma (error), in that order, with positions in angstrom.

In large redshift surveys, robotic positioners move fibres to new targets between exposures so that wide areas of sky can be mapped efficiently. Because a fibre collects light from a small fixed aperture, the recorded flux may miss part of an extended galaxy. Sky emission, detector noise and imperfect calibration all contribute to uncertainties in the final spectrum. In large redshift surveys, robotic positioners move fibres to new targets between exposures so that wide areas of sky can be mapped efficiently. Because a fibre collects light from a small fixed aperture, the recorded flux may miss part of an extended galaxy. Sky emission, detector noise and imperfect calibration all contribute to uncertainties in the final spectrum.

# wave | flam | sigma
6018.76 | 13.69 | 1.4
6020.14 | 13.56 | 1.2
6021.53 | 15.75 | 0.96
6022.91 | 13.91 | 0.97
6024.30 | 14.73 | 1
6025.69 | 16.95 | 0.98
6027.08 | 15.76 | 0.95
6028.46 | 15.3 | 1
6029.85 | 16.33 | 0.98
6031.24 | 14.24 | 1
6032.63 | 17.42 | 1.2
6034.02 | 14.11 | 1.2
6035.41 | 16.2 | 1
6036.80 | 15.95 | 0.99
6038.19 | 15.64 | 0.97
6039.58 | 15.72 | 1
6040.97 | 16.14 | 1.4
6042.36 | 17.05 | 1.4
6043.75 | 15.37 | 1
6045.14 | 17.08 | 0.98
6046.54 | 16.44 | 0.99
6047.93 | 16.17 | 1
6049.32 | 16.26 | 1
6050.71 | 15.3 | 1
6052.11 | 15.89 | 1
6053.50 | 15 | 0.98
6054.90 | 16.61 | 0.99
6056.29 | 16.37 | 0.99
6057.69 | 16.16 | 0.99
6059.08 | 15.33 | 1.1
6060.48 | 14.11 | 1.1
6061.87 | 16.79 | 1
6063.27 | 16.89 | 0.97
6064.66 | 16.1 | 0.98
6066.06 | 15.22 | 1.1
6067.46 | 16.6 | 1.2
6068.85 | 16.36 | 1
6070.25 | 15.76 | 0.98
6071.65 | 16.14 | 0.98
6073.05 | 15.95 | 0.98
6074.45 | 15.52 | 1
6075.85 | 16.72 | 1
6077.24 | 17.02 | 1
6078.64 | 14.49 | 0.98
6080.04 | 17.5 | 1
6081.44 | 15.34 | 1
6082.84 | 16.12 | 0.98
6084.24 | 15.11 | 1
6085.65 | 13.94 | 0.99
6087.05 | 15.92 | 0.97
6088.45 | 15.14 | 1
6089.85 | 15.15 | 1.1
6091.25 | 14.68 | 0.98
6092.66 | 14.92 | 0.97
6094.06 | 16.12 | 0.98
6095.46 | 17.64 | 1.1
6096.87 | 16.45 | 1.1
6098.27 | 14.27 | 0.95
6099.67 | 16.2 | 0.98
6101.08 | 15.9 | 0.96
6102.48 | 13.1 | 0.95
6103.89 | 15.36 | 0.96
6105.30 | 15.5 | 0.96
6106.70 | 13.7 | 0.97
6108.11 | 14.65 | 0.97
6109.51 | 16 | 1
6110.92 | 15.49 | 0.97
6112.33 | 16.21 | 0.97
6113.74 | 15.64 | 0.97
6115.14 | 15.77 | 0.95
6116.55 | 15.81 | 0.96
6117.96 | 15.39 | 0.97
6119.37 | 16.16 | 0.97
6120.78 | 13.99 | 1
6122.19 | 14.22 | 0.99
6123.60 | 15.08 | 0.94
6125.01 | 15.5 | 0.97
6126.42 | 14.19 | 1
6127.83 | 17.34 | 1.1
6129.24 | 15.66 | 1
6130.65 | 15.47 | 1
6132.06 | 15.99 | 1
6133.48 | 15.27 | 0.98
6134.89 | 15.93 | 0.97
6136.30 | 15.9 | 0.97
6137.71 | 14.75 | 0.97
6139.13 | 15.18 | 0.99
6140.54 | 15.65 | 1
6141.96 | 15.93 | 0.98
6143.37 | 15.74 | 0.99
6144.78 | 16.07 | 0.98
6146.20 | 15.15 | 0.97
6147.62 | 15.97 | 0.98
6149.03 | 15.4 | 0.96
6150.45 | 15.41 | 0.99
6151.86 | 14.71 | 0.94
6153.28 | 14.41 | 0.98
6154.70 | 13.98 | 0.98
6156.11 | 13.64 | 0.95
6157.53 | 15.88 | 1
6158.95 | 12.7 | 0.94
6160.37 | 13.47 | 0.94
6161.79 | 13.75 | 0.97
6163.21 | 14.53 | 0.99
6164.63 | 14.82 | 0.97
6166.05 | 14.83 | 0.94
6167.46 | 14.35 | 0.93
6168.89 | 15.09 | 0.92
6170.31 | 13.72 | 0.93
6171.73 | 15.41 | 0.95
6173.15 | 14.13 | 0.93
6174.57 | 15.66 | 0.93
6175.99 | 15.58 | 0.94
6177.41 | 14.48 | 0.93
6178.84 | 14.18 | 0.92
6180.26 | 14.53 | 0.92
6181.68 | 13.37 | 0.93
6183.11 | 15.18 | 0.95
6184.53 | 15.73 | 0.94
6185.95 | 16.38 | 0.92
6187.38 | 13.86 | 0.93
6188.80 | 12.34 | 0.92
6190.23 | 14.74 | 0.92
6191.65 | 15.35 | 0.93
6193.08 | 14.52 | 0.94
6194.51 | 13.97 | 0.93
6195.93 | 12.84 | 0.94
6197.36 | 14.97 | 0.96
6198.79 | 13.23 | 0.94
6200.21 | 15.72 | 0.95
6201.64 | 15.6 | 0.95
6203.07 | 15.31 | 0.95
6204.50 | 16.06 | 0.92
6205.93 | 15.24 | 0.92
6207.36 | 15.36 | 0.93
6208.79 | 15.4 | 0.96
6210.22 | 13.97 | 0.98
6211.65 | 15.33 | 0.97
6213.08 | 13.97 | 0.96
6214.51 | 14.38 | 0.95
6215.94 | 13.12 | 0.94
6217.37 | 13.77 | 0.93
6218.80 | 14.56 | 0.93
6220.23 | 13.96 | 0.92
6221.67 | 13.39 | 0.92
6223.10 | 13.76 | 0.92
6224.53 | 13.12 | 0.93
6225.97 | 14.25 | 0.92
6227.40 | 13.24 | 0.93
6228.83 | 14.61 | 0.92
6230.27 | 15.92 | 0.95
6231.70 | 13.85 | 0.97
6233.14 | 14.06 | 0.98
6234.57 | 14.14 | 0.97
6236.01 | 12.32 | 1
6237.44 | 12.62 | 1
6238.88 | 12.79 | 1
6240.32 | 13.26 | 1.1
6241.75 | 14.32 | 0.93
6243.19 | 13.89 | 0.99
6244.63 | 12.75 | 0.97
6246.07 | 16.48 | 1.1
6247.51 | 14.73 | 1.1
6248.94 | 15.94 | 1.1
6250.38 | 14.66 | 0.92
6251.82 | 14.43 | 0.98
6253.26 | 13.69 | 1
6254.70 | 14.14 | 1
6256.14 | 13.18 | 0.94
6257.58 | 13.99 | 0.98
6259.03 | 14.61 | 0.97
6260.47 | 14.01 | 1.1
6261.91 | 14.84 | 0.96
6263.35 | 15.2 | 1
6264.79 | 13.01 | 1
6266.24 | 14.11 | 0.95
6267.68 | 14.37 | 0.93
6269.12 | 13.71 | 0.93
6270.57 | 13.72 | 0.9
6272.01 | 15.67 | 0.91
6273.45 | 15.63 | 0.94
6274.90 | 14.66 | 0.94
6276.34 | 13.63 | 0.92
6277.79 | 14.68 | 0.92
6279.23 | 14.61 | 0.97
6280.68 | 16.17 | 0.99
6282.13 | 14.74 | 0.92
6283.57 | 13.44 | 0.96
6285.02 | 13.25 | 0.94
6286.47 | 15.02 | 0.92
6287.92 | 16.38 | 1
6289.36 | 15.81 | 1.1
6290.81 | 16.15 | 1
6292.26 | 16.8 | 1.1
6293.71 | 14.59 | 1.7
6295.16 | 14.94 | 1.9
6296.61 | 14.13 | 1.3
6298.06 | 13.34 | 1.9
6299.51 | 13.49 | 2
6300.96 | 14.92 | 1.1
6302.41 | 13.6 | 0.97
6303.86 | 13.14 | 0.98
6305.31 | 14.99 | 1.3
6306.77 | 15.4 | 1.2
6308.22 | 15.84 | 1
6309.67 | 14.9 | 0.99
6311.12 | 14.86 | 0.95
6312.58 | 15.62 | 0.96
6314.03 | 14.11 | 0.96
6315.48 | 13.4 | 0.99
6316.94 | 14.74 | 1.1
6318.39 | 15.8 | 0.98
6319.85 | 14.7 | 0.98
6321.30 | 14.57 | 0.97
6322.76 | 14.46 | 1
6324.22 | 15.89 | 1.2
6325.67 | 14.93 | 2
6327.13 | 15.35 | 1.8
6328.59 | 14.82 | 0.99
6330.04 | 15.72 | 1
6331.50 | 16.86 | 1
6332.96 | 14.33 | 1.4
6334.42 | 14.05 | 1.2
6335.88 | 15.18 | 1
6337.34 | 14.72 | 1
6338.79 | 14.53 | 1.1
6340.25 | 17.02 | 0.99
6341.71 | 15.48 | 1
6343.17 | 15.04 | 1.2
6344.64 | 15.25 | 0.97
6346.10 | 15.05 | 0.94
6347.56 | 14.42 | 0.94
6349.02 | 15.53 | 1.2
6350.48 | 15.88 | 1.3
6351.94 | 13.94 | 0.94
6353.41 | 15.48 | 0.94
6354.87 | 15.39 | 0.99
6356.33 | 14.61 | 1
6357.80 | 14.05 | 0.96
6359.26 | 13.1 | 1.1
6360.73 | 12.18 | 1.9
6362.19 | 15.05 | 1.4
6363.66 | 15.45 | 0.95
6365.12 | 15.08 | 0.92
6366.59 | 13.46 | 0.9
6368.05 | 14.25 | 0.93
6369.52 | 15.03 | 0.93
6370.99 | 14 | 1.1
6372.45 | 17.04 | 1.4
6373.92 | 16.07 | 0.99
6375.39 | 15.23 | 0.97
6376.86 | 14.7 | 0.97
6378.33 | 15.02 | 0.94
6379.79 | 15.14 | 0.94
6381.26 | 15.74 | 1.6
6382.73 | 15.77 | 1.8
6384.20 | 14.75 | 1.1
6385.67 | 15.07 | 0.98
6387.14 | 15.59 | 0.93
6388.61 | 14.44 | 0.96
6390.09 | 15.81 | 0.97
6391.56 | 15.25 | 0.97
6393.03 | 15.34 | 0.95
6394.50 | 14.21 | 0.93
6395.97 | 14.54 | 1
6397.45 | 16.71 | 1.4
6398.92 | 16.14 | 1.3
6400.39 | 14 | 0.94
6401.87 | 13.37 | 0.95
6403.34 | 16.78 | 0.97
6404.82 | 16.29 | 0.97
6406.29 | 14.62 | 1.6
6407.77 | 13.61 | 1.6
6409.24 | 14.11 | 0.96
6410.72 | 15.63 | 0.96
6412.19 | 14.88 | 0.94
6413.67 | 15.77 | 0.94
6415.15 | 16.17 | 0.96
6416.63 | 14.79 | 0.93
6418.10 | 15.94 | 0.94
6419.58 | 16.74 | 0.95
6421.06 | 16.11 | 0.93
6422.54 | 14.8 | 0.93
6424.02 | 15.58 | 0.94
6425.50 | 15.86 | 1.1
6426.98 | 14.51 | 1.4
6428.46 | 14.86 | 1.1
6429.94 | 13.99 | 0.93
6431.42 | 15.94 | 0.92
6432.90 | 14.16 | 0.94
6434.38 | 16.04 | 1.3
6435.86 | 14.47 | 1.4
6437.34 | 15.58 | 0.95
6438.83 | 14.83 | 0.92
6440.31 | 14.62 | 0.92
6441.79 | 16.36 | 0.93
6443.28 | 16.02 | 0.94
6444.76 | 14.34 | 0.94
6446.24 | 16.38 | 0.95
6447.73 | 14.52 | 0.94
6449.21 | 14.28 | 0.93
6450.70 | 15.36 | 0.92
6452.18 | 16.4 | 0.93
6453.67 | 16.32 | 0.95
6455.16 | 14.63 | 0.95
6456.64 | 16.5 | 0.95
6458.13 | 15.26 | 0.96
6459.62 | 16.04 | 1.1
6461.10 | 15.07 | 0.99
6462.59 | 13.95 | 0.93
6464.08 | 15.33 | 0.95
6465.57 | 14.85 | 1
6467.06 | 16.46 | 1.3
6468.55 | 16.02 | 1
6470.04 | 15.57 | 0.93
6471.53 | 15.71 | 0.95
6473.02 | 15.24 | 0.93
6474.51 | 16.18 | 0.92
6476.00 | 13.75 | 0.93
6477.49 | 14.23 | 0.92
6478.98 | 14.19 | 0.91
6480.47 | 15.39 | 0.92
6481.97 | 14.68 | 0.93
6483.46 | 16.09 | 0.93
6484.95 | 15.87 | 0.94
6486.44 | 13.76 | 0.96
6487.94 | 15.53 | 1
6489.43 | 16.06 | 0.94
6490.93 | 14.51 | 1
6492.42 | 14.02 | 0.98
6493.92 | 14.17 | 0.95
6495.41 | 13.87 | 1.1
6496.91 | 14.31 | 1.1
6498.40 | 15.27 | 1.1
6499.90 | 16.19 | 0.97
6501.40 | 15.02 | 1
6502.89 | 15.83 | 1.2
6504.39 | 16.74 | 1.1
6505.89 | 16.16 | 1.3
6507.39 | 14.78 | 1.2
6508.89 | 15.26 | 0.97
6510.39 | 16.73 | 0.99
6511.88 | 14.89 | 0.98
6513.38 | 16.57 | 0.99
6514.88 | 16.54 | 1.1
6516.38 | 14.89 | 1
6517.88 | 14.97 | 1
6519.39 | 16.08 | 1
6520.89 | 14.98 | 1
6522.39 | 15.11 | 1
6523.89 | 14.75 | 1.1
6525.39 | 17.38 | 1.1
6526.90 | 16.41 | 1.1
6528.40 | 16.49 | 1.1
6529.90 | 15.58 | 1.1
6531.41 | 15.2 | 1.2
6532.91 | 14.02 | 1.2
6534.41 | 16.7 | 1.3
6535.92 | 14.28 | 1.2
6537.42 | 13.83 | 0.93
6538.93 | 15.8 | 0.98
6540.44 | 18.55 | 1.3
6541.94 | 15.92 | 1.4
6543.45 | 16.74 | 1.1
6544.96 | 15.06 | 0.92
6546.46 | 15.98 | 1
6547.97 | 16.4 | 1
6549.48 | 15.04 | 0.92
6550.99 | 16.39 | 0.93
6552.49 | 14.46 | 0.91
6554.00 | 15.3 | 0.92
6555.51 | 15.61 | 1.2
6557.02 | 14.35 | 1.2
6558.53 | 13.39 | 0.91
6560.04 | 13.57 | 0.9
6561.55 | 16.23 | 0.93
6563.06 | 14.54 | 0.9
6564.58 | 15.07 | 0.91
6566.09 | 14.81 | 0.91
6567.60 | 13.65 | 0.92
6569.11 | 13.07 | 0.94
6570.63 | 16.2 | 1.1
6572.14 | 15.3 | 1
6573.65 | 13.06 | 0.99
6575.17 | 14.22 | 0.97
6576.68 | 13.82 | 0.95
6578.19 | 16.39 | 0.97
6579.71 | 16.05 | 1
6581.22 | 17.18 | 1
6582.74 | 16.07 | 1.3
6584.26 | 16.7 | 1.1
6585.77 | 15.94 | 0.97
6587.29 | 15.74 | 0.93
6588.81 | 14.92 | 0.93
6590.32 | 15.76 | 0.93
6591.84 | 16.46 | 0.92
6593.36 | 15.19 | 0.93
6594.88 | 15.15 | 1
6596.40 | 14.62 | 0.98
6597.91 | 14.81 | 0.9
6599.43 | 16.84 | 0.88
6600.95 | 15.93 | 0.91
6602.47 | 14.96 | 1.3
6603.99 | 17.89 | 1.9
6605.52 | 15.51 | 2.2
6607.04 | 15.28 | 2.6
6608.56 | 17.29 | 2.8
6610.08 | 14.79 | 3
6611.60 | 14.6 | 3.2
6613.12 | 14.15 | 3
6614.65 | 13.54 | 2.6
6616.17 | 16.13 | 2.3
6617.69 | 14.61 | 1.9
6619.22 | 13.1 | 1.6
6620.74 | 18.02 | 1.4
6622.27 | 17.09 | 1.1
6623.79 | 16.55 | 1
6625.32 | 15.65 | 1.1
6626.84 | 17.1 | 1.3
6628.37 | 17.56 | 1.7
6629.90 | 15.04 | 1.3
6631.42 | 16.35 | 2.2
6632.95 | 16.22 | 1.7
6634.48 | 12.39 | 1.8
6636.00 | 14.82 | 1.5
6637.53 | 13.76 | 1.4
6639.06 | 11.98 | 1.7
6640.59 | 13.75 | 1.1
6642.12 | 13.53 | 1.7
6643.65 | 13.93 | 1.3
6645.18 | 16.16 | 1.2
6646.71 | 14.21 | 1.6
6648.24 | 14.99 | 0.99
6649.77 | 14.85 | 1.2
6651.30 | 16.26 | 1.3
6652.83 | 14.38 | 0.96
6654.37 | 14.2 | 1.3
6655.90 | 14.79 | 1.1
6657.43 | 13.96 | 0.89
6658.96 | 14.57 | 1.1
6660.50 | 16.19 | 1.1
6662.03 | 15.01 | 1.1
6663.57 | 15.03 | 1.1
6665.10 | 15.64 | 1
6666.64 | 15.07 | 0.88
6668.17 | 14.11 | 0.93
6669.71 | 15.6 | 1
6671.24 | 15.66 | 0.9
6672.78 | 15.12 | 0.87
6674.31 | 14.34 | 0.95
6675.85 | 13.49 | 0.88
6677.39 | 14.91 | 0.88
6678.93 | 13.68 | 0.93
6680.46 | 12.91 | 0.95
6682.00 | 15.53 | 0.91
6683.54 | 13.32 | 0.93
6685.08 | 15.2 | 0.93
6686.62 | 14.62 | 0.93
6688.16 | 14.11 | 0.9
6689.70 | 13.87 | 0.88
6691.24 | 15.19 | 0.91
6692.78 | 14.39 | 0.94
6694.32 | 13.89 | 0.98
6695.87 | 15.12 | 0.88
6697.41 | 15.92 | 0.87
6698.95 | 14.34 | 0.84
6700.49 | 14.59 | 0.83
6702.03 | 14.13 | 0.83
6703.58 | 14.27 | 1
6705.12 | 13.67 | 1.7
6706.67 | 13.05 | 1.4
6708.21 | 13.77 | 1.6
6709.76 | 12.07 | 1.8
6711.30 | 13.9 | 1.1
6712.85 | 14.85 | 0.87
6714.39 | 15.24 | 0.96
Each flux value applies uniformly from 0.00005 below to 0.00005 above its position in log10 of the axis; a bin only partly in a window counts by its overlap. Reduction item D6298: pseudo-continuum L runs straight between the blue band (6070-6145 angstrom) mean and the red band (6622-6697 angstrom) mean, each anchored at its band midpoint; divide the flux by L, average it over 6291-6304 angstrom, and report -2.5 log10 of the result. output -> 0.06 mag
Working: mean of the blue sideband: 15.5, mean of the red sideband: 14.8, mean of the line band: 14.5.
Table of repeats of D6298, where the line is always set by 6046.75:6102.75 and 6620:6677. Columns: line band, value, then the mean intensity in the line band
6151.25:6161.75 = 0.12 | 14.1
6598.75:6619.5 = -0.02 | 15.4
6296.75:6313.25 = 0.07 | 14.5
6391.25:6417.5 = 0.02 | 15.1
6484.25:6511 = 0.00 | 15.2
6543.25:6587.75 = 0.00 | 15.2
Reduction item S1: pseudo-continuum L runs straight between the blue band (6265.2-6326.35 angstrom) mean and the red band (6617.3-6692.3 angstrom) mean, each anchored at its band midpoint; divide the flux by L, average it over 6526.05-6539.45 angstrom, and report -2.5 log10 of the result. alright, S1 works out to -0.04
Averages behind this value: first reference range 14.7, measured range 15.4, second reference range 14.9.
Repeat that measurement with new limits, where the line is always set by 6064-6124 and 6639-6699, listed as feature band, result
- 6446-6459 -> -0.04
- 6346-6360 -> 0.03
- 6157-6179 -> 0.06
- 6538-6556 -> -0.08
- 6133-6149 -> -0.01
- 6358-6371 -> 0.07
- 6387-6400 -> -0.02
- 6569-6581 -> -0.01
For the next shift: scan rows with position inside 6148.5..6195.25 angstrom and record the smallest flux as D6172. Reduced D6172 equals 12.34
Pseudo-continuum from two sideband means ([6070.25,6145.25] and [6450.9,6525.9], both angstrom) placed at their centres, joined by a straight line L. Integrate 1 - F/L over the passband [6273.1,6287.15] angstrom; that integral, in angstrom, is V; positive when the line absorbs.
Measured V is 0.8 angstrom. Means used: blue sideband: 15.5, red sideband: 15.4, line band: 14.5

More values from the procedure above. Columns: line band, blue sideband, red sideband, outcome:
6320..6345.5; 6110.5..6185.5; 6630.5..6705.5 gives -0.5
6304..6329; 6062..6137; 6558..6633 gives 1.0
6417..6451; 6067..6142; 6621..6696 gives -0.3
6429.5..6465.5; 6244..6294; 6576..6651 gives -0.6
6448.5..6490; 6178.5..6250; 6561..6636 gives -0.6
